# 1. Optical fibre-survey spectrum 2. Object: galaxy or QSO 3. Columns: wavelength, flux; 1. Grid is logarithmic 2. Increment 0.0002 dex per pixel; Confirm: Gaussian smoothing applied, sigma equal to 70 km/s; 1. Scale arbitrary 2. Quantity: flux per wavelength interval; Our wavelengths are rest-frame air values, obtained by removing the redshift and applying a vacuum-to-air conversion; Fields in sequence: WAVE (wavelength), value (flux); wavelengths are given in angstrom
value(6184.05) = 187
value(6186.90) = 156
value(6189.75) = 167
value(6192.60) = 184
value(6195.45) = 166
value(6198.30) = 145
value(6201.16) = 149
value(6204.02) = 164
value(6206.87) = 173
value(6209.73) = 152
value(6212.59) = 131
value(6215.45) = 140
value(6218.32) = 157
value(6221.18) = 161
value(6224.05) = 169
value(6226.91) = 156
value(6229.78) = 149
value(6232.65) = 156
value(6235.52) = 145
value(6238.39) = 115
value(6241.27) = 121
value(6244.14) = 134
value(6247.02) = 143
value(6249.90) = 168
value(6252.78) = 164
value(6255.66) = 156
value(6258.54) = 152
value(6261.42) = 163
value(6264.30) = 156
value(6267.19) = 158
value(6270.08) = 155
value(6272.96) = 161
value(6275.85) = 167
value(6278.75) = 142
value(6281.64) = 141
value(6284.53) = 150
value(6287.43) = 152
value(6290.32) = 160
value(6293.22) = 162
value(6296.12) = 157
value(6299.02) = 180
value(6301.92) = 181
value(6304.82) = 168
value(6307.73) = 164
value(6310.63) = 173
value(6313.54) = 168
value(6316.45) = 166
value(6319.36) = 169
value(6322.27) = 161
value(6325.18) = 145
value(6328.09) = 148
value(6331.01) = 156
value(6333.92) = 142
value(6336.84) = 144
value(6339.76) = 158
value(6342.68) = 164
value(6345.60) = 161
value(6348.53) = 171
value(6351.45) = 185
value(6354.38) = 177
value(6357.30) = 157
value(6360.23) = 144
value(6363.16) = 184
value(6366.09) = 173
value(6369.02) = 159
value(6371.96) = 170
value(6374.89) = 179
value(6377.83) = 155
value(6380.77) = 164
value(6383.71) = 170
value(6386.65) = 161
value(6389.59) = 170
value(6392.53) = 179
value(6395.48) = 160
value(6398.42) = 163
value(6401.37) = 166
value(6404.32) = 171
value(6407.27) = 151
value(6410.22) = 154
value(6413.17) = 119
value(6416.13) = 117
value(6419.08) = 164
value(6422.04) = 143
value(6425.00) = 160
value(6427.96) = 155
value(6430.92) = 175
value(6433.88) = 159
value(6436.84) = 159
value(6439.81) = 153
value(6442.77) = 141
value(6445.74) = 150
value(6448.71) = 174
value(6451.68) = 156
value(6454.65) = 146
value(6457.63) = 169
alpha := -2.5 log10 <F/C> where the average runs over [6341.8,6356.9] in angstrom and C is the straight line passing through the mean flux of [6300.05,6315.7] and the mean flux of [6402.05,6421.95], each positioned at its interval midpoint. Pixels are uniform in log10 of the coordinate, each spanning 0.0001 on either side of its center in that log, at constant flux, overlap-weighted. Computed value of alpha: -0.06 mag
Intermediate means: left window 171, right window 147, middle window 171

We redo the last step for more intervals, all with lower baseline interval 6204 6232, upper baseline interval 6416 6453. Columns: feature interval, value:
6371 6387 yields -0.08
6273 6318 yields -0.05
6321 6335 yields 0.03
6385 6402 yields -0.07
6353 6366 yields -0.07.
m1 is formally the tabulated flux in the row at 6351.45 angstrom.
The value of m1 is 185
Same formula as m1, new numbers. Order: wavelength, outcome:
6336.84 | 144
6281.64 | 141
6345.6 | 161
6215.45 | 140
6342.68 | 164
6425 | 160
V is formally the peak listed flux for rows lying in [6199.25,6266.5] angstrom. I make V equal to 173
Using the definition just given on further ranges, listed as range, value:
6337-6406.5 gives 185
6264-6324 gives 181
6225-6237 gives 156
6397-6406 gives 171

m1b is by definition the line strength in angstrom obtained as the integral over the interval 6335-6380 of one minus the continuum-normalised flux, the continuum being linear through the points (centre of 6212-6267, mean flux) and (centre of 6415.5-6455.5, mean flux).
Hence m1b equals -3.7 angstrom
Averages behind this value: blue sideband 150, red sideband 155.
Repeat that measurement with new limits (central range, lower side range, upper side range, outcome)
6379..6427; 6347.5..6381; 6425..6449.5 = 1.7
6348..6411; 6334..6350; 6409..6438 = -4.9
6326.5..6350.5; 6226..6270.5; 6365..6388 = 0.8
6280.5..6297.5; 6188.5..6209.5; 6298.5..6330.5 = 1.1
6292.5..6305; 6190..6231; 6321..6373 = -0.8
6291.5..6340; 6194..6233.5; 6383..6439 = -1.6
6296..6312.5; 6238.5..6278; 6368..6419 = -1.8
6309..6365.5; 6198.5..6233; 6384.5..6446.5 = -2.4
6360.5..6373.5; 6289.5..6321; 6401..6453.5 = -0.7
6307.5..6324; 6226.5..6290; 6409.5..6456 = -1.8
